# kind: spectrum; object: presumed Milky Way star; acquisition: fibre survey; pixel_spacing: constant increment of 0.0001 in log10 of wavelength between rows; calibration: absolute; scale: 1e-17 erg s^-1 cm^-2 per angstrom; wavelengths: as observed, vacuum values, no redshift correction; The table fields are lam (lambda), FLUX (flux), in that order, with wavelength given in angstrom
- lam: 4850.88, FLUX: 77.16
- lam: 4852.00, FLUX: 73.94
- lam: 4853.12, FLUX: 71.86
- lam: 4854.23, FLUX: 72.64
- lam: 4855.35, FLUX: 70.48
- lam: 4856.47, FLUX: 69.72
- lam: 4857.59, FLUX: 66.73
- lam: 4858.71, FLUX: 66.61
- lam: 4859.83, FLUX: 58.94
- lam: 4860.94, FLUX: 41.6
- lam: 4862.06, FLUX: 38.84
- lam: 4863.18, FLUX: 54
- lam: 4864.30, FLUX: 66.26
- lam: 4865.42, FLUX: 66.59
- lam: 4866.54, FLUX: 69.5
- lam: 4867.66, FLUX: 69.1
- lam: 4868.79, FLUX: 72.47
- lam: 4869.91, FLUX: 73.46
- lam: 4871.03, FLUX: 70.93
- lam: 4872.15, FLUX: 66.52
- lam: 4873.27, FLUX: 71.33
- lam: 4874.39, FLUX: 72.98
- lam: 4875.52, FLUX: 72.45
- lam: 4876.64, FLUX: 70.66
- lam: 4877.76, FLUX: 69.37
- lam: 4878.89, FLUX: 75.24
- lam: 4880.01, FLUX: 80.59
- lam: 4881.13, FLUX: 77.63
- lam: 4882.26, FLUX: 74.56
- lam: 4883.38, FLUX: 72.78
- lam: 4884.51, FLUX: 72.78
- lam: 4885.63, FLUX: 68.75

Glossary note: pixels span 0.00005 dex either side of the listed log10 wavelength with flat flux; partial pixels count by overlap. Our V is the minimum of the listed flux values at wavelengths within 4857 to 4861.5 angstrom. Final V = 41.6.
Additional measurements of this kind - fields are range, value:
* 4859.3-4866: 38.84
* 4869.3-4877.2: 66.52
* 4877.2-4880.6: 69.37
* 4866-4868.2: 69.1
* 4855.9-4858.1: 66.73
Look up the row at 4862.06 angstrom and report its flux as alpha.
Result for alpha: 38.84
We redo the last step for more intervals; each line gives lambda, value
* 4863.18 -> 54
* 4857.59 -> 66.73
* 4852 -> 73.94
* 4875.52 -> 72.45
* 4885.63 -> 68.75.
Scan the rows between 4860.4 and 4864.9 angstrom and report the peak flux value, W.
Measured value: 66.26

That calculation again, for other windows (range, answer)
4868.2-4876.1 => 73.46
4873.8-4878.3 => 72.98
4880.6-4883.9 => 77.63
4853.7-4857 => 72.64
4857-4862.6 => 66.73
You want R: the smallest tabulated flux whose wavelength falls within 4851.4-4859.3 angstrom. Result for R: 66.61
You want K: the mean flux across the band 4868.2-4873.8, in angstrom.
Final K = 70.9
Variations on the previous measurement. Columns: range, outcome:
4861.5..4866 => 56.5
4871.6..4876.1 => 70.8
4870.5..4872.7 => 68.8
